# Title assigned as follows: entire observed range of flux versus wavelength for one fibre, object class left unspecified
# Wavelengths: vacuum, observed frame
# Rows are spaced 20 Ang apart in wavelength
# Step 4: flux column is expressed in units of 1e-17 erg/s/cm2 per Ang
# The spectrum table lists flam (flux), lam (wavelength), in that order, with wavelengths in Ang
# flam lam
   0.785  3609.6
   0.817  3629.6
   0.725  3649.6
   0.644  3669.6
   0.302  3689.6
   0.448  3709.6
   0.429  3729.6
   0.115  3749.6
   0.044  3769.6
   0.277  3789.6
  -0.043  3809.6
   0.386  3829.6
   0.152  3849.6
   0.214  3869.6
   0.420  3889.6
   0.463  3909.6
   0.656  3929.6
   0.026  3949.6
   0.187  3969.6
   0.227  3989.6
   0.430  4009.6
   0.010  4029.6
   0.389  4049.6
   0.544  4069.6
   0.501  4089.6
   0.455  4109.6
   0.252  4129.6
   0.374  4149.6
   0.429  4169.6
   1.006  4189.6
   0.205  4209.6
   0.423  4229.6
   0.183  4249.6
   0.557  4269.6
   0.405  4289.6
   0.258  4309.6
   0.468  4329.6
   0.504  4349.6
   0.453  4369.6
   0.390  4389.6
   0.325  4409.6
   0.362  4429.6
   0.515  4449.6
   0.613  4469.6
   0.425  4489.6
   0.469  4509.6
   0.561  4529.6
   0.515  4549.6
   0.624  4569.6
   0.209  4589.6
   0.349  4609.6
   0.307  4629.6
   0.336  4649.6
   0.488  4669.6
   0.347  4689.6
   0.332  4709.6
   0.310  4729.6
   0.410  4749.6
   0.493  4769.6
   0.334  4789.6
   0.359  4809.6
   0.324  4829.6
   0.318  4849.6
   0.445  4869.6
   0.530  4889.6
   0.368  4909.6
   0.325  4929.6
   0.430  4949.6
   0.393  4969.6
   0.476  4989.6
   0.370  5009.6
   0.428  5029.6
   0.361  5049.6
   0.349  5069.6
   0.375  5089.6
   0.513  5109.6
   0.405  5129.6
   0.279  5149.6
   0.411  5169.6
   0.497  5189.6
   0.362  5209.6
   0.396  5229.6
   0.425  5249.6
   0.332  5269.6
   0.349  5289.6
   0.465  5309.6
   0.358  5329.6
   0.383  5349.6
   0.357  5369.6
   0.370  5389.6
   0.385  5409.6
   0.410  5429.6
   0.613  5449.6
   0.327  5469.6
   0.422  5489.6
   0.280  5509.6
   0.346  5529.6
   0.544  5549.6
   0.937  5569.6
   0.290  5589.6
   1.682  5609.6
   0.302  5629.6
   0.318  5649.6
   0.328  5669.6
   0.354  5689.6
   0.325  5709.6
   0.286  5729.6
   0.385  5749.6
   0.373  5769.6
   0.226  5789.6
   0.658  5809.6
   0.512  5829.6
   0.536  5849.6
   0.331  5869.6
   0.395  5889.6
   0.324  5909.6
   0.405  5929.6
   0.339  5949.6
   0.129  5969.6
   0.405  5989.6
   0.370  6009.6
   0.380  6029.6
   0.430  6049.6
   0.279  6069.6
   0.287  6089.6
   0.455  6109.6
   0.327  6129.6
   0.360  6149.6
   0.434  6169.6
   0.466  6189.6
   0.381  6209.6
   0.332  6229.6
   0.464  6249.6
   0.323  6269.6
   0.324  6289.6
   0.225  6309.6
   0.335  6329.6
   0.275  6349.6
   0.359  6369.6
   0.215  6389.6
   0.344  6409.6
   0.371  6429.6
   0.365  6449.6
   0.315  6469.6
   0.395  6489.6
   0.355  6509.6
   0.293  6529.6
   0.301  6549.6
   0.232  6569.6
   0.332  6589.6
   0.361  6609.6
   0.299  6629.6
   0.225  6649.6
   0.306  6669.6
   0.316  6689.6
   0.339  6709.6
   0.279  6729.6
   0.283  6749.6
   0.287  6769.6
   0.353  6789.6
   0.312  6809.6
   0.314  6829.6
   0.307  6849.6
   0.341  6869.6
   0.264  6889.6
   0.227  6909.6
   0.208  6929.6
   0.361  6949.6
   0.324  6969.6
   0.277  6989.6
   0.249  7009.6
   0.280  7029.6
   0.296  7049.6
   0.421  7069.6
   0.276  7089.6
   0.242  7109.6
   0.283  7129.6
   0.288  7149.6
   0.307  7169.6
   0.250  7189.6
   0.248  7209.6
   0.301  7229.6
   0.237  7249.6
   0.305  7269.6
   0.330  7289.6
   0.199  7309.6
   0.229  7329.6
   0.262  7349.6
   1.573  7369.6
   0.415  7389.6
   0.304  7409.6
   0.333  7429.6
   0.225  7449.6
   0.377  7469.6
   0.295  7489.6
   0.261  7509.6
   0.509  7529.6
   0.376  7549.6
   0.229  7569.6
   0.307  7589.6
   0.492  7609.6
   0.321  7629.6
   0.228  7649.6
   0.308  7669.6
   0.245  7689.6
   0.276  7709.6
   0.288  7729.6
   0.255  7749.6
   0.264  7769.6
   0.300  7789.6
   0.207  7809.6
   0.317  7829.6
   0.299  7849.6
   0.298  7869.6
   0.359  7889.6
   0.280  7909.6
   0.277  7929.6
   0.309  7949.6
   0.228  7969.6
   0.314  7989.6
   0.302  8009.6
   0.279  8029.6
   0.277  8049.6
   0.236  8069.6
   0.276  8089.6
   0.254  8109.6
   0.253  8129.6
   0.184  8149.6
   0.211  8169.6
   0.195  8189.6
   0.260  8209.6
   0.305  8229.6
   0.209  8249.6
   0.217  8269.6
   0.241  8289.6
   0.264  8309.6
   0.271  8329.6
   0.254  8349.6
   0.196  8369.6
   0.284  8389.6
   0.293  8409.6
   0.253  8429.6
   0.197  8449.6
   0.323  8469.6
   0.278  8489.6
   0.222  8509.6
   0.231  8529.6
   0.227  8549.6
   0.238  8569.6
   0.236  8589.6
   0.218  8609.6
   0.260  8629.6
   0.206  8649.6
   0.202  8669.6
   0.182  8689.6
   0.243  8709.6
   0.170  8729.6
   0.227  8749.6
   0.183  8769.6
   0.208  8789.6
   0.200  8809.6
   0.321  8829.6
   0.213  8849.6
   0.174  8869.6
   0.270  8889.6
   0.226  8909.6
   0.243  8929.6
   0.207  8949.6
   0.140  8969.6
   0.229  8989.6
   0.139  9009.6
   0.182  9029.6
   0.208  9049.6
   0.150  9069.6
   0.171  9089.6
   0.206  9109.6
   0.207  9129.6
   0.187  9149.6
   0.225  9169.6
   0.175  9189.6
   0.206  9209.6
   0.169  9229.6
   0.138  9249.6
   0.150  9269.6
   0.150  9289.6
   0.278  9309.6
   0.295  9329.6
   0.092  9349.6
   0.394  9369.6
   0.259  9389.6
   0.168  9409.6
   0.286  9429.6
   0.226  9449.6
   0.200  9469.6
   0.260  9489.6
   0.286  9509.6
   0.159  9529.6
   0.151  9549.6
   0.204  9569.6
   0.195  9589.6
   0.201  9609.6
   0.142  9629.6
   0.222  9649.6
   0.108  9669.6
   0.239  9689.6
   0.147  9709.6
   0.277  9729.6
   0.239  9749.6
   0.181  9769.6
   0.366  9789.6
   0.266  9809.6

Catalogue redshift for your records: 0.121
